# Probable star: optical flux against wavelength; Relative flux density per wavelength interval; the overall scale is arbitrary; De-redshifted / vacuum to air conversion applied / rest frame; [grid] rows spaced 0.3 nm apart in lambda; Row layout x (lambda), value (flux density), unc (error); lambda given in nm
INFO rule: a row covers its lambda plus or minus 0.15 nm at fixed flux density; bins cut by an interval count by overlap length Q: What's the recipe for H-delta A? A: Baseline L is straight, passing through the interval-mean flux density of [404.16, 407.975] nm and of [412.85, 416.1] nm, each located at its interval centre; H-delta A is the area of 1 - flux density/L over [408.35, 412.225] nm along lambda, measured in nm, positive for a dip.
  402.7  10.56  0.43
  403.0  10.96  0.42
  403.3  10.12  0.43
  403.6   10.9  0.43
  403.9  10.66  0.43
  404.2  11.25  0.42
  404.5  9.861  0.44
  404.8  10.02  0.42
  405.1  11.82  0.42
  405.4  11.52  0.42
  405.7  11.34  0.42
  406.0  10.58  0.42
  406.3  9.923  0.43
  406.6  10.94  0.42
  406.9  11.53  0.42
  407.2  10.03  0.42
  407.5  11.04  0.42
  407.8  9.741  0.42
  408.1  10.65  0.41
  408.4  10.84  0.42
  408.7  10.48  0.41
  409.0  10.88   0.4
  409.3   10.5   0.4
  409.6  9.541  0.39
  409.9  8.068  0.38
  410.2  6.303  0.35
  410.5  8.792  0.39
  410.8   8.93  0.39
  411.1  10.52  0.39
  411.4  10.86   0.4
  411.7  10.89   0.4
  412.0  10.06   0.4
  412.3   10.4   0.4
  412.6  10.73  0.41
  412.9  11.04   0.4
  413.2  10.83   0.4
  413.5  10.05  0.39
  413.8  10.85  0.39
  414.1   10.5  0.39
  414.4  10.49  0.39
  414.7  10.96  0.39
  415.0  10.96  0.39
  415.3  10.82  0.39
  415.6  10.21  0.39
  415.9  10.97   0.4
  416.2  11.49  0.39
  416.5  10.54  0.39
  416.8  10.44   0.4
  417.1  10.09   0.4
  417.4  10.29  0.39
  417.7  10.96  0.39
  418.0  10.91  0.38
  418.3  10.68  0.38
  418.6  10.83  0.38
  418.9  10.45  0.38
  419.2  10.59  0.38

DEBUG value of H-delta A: 0.356 nm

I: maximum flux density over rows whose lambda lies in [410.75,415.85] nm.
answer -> 11.04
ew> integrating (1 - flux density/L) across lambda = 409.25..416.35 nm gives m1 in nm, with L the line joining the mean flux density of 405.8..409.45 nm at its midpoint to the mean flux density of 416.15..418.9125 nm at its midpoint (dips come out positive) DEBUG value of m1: 0.290 nm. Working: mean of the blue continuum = 10.6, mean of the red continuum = 10.6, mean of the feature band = 10.2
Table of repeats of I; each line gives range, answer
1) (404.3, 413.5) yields 11.82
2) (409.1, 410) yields 10.5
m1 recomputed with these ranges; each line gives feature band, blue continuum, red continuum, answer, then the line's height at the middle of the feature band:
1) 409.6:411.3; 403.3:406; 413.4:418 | 0.33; 10.8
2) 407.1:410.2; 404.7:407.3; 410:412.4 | 0.07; 10.2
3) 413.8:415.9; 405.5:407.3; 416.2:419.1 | -0.01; 10.7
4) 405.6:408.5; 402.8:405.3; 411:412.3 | 0.00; 10.7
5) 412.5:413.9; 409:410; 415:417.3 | -0.07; 10.2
